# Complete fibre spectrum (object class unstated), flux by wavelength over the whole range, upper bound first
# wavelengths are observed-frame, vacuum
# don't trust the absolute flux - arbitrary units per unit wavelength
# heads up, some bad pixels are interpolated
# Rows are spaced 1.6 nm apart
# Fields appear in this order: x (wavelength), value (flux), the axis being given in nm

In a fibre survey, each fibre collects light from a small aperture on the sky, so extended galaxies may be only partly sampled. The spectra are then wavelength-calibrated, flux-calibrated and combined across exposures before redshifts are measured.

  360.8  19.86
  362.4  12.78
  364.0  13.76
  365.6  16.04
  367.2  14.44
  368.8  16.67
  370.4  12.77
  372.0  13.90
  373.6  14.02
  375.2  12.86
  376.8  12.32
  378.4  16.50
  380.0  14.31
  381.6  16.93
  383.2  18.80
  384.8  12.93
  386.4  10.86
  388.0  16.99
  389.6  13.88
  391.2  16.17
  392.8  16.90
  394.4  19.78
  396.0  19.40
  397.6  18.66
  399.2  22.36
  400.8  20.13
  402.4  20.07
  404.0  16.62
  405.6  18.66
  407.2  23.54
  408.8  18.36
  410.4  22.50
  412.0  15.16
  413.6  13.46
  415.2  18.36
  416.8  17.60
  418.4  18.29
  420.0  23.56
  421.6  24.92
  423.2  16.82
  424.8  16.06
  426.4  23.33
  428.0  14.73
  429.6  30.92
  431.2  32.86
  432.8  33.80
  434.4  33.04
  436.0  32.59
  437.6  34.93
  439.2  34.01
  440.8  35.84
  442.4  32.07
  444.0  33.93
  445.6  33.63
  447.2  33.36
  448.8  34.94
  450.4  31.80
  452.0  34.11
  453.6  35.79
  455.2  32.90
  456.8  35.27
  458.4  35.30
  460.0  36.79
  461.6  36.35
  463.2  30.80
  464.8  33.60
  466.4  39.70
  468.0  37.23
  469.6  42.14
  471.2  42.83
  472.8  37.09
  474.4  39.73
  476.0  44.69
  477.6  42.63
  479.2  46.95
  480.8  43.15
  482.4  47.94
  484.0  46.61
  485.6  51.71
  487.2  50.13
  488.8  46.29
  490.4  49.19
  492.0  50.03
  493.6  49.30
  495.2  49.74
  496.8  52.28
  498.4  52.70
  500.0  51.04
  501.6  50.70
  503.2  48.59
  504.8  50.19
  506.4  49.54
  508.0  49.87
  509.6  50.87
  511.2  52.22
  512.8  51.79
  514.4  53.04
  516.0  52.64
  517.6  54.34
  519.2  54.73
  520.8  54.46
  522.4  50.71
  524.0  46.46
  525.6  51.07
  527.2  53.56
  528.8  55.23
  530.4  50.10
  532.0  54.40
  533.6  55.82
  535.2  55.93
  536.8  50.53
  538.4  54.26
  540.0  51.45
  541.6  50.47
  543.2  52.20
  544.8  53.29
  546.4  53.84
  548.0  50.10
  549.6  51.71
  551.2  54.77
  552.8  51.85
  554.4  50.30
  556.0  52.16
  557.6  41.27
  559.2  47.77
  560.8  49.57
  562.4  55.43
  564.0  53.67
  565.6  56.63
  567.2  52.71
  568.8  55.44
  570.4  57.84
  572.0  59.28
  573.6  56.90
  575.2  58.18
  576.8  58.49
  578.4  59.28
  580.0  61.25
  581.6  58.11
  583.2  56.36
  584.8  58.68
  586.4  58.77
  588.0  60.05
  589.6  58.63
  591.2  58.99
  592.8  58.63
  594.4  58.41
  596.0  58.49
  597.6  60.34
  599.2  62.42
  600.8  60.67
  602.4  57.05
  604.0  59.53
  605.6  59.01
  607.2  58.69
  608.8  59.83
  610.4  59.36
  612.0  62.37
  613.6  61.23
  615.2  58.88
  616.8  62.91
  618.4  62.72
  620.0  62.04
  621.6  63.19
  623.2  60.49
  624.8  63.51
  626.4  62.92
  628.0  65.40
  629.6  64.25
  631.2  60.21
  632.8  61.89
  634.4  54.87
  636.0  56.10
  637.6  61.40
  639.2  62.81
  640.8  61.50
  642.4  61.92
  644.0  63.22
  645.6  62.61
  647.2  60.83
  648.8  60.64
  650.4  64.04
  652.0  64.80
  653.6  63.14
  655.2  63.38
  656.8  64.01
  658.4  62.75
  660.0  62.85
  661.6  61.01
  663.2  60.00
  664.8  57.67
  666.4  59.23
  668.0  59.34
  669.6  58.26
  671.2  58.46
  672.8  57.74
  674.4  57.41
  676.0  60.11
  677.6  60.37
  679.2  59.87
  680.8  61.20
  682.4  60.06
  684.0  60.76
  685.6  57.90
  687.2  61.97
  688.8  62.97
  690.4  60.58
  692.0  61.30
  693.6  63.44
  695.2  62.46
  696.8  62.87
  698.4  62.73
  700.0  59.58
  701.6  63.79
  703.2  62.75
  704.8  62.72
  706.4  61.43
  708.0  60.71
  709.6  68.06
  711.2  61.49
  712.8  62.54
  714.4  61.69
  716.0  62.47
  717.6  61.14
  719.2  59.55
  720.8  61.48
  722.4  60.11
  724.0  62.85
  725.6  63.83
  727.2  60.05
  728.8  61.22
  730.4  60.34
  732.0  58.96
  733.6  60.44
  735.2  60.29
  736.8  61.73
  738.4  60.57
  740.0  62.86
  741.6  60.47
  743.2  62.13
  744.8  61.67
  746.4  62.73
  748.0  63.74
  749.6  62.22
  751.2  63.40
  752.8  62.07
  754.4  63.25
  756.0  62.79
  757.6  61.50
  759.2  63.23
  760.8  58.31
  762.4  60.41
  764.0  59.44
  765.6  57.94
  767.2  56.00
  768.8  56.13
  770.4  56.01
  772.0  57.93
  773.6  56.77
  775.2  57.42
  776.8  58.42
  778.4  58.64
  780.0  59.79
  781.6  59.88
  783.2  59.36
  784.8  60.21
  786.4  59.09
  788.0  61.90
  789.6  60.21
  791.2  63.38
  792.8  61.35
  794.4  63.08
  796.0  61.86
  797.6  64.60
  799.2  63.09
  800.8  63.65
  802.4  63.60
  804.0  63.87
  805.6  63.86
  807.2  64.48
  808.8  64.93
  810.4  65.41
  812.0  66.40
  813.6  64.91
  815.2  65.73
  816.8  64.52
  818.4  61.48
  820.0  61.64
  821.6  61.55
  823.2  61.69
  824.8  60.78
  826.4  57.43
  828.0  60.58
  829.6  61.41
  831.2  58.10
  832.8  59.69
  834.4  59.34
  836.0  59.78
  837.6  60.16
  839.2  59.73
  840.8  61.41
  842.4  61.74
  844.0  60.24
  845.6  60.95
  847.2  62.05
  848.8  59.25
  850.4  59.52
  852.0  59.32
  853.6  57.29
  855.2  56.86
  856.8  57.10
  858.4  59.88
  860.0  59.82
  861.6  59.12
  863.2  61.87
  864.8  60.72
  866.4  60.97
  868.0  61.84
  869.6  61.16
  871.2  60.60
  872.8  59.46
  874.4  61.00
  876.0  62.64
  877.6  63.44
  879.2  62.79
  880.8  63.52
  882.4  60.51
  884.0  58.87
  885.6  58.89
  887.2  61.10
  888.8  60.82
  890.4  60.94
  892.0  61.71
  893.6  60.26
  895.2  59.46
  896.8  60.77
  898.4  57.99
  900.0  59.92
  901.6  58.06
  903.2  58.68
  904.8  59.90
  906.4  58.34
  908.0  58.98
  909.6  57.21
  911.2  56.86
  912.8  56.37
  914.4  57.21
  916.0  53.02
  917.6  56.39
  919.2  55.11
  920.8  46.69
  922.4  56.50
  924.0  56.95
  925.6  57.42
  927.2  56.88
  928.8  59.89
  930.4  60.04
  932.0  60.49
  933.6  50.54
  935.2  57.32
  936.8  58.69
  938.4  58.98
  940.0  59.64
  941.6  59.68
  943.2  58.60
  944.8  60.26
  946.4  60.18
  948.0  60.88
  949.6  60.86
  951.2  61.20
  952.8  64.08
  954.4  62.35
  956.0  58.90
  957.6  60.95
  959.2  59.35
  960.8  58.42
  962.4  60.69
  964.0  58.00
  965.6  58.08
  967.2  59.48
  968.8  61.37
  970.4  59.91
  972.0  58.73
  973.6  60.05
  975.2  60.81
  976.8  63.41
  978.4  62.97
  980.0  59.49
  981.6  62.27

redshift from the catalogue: 0.08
